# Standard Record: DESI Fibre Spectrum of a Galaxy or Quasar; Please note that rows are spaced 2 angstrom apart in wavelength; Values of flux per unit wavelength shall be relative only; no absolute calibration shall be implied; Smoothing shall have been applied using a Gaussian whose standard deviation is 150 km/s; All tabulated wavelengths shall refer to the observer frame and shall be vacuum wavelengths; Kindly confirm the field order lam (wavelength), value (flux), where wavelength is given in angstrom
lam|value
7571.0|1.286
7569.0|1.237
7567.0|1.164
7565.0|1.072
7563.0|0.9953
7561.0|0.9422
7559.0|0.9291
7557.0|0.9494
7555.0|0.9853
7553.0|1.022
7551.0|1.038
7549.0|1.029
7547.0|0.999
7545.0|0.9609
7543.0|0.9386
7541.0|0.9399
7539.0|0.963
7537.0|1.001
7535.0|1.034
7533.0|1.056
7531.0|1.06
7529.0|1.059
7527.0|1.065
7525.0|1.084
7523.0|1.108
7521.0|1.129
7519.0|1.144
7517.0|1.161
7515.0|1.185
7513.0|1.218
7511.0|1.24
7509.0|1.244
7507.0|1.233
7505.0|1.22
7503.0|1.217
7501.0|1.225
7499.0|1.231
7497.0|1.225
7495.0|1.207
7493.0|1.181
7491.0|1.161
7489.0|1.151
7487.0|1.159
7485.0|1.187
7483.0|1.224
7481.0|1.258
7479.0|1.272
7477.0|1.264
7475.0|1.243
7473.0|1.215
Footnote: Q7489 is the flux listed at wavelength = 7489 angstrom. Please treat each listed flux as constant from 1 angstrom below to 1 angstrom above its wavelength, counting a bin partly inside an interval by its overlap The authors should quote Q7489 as 1.151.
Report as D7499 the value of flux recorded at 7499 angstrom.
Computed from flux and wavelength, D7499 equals 1.231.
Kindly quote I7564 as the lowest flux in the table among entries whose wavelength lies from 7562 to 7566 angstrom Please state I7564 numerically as 0.9953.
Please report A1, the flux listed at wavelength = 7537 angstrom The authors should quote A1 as 1.001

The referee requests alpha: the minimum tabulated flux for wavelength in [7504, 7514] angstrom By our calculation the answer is 1.218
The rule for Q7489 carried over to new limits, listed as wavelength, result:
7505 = 1.22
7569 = 1.237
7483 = 1.224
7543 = 0.9386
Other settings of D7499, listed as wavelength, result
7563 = 0.9953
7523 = 1.108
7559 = 0.9291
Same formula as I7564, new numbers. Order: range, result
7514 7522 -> 1.129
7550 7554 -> 1.022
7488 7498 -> 1.151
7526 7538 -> 1.001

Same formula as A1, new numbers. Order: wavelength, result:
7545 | 0.9609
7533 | 1.056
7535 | 1.034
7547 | 0.999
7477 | 1.264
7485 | 1.187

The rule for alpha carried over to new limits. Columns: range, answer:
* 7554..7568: 0.9291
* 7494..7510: 1.207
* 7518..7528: 1.065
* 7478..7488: 1.159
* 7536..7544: 0.9386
